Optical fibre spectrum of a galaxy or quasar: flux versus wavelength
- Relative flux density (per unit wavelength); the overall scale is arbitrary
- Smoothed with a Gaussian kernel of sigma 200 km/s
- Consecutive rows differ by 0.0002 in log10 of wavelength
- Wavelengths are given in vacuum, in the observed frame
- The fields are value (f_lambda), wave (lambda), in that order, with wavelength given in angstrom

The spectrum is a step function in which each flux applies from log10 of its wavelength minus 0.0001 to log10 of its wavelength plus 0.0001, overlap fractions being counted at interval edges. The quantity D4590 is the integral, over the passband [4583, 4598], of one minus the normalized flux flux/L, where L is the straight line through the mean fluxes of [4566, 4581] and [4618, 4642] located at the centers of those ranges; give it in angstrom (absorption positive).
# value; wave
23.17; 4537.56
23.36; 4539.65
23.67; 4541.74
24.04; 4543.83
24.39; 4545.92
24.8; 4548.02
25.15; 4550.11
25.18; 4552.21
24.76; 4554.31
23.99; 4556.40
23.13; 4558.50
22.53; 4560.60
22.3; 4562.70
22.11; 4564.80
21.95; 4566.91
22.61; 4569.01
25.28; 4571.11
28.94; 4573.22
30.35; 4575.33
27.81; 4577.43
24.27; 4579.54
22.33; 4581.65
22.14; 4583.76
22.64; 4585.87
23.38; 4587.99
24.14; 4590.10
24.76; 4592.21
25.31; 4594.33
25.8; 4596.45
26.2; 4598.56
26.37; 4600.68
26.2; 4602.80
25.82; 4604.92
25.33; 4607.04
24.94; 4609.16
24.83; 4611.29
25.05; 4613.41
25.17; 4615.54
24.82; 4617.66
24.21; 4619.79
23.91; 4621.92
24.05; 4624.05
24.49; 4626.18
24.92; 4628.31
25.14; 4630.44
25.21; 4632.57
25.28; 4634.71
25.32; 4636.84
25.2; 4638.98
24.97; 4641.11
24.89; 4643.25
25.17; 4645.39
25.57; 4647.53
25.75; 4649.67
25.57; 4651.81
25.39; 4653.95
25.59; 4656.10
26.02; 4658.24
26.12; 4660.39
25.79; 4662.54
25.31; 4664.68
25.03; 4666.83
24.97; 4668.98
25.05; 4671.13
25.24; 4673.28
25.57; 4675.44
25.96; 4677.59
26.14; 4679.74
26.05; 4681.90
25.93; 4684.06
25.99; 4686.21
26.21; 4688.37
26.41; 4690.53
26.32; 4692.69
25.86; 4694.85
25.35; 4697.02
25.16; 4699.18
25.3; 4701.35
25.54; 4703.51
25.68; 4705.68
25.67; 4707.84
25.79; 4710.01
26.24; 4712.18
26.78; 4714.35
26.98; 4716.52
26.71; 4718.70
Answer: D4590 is 0.8 angstrom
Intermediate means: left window 25.8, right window 24.8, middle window 24.1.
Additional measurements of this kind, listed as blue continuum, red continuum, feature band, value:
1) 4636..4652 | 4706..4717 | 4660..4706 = 0.3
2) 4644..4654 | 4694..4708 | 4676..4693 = -0.4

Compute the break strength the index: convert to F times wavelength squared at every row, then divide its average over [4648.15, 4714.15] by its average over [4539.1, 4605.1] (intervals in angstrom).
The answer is 1.1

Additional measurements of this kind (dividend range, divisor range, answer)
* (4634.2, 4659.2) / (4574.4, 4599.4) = 1.05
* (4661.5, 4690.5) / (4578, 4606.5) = 1.08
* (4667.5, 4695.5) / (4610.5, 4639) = 1.07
